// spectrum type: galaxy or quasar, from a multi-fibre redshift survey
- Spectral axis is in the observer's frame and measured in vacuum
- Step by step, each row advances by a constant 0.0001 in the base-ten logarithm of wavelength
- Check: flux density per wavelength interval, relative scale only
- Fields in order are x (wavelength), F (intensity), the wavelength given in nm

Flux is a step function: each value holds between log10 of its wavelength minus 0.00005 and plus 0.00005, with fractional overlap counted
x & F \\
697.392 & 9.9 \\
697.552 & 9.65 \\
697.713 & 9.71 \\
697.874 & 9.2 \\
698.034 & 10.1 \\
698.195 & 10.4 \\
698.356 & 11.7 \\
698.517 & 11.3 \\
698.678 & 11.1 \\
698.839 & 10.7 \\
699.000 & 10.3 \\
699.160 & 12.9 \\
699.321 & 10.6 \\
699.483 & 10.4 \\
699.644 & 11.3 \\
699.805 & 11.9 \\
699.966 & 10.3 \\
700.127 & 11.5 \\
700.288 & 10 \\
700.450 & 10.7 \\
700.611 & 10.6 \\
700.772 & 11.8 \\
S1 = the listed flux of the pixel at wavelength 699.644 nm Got 11.3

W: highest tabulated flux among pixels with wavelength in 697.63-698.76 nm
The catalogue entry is 11.7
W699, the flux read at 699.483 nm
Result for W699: 10.4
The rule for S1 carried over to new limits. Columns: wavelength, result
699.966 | 10.3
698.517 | 11.3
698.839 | 10.7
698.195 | 10.4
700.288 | 10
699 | 10.3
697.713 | 9.71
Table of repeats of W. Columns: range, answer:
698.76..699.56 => 12.9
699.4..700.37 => 11.9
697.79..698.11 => 10.1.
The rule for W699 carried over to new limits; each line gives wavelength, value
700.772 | 11.8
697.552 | 9.65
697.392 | 9.9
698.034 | 10.1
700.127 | 11.5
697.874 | 9.2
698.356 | 11.7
